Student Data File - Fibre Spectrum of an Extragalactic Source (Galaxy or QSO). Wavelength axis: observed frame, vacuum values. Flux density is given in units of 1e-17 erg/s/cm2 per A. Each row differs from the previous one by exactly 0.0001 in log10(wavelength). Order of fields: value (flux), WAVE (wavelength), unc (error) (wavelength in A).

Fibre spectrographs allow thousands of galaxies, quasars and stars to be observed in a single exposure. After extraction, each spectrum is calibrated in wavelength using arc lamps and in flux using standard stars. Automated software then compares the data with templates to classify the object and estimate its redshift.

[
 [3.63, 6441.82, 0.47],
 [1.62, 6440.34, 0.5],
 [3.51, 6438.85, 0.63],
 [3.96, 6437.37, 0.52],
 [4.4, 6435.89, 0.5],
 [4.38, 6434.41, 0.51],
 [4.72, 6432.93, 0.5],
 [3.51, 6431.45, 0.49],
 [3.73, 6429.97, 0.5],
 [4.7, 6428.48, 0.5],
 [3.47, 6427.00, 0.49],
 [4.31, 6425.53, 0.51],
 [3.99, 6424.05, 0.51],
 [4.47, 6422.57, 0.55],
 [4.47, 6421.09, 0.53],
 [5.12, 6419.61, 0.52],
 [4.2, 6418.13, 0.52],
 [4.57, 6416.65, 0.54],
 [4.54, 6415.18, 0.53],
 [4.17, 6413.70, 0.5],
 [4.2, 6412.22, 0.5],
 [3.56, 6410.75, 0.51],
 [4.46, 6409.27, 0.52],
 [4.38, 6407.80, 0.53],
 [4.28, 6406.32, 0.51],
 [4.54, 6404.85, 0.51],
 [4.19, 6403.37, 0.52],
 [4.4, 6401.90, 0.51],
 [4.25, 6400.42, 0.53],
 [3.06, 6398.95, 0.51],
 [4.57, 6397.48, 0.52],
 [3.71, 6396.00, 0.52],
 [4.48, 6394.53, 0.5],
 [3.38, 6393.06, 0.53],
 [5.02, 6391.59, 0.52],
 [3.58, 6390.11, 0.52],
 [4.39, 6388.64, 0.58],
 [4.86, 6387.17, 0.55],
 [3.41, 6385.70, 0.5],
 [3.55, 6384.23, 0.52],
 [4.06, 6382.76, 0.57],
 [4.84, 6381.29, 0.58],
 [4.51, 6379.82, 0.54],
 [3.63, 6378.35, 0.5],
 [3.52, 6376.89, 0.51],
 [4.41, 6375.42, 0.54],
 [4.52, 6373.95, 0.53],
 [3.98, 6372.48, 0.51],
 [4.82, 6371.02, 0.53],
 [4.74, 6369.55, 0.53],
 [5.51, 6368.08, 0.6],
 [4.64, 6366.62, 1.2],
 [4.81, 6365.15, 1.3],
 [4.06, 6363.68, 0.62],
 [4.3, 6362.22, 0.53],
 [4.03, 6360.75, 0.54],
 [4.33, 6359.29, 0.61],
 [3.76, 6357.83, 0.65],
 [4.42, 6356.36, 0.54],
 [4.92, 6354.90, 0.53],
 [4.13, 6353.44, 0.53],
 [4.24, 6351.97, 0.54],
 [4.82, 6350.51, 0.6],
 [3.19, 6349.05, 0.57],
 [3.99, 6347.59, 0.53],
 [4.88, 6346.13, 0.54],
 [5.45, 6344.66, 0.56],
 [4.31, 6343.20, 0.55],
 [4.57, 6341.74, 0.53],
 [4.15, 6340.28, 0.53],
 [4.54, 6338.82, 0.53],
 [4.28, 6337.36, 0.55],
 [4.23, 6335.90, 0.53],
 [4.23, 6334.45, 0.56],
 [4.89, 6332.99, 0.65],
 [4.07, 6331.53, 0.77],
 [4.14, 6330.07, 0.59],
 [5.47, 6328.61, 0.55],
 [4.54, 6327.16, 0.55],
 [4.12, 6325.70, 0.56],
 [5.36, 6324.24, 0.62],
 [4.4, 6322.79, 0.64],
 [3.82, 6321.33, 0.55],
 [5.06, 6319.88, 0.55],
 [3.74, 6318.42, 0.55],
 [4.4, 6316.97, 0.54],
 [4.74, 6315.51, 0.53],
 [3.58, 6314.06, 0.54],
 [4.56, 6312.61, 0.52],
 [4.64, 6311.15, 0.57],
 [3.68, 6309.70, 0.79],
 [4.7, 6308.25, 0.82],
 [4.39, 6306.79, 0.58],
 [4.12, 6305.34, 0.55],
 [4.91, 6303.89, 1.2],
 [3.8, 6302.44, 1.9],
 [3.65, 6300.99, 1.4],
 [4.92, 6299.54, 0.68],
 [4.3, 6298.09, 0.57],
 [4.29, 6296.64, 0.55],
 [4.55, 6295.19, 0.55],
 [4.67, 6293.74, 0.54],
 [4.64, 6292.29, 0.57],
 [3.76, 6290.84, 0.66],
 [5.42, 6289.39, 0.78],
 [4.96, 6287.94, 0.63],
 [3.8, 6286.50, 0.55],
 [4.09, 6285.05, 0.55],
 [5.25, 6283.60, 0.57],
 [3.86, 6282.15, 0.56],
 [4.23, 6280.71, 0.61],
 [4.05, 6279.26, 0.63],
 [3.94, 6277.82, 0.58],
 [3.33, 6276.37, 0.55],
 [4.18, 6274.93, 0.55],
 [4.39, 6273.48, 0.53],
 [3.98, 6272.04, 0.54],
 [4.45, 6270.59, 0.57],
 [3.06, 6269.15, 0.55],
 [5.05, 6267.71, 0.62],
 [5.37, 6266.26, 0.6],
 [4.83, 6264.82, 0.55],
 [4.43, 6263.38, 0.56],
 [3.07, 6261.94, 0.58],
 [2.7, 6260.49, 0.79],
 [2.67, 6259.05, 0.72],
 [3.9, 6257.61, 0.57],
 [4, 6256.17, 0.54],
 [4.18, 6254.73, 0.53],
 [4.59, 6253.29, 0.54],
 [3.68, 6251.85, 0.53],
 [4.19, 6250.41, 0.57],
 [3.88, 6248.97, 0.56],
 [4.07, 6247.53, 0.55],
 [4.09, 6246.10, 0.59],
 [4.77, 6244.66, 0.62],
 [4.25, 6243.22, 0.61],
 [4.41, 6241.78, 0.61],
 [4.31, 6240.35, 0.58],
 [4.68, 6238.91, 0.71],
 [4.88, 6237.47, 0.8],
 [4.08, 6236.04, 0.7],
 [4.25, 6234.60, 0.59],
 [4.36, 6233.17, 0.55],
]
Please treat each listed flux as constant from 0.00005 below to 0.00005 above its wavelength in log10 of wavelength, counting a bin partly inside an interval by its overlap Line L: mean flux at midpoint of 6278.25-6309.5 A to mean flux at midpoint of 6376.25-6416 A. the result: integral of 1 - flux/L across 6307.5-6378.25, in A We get -2.3 A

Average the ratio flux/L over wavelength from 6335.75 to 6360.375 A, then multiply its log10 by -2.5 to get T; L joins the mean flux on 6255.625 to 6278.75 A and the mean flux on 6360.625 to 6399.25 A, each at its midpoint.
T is -0.05 mag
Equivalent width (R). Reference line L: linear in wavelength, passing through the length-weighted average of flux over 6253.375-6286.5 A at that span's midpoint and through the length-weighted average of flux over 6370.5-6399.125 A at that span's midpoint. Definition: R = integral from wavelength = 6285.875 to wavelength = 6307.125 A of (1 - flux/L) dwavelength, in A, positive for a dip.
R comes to -1.8 A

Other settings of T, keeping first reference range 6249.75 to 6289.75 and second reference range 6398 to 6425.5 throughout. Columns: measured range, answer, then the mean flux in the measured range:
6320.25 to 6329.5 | -0.11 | 4.63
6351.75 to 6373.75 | -0.06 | 4.45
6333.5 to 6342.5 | -0.04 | 4.35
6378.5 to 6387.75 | 0.02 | 4.16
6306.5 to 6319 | -0.03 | 4.27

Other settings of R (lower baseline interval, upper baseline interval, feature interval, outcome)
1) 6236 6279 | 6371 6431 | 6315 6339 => -1.8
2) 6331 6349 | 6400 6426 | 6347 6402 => 1.9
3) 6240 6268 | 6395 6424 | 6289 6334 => -2.8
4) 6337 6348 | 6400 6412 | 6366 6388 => 0.3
